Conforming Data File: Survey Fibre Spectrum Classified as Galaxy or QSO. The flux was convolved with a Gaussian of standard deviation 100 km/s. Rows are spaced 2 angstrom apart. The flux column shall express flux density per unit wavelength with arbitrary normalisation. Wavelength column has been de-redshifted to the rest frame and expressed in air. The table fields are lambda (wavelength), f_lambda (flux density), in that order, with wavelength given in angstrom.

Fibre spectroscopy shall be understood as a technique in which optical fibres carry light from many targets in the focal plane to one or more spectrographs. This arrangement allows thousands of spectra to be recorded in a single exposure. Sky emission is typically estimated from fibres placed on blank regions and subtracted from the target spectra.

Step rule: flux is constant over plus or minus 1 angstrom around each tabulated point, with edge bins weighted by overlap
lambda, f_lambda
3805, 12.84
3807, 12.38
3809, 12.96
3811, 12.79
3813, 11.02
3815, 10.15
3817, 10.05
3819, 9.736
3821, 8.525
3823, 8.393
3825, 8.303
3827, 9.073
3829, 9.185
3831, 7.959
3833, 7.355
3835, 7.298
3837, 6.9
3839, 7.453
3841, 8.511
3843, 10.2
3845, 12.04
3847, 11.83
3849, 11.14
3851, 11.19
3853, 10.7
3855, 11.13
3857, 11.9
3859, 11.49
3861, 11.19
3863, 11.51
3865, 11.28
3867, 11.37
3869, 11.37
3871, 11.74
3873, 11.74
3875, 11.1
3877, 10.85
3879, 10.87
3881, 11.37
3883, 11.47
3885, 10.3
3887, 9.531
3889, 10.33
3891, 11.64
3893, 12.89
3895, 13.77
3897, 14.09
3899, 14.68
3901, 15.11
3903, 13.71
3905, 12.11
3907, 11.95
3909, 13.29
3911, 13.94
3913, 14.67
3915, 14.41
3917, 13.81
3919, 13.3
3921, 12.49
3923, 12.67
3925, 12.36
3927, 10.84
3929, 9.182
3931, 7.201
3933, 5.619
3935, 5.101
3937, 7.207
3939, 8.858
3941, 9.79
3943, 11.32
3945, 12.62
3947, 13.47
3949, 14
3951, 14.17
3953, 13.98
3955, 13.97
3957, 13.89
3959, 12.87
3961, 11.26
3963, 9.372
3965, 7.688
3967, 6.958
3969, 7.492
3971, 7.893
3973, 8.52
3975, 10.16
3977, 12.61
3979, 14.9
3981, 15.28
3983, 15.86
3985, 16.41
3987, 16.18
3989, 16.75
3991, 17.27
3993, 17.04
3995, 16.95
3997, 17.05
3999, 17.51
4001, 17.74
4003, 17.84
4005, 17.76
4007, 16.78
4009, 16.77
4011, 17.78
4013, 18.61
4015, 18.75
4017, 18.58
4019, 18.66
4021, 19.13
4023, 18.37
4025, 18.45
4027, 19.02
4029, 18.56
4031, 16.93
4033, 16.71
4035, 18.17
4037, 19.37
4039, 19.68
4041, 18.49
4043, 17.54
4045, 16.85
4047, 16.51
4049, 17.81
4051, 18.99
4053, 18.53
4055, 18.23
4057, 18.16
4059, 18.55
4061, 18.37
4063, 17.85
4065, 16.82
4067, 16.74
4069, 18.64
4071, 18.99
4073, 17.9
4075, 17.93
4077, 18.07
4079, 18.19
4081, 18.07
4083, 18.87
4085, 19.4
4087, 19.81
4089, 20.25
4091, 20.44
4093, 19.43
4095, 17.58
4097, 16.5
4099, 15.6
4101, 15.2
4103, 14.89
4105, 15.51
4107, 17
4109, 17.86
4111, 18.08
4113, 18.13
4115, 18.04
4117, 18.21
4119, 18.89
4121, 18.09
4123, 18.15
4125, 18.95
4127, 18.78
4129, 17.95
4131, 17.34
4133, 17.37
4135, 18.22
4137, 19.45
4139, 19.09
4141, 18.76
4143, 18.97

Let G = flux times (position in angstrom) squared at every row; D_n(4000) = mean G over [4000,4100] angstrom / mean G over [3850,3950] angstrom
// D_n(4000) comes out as 1.69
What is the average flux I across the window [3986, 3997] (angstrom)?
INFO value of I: 16.9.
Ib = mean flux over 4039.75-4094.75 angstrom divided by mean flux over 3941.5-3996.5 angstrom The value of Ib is 1.42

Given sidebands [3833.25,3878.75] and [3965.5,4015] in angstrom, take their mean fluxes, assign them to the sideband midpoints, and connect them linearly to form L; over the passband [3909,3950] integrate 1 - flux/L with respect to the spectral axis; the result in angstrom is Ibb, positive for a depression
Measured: 5.4 angstrom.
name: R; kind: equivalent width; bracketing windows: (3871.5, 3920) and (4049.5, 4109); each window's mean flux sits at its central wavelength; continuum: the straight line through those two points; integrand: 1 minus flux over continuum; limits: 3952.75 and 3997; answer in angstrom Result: 5.8 angstrom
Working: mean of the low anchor 12.5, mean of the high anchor 17.9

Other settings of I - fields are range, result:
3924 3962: 10.9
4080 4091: 19.4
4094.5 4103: 16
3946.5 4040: 15.4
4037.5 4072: 18.1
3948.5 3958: 14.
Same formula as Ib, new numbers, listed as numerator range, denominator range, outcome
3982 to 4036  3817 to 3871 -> 1.78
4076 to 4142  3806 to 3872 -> 1.76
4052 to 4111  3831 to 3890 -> 1.71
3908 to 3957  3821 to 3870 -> 1.17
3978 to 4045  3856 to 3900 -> 1.51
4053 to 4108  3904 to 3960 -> 1.52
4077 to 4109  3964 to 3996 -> 1.37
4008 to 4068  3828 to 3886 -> 1.74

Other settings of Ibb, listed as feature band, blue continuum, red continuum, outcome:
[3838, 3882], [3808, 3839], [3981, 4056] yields -0.6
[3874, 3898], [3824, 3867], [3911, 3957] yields -1.9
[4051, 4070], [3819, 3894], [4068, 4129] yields -1.4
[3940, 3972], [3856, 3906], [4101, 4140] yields 5.6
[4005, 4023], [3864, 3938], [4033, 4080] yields -2.0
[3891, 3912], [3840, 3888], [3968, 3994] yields -2.8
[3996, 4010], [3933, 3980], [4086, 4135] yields -4.9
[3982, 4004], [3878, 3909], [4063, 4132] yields -2.8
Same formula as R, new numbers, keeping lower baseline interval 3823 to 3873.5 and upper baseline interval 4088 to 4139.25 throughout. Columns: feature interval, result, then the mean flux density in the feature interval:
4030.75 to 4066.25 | -4.5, 18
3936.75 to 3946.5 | 1.9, 10.4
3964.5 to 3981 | 4.6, 9.93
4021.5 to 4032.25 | -2.1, 18.3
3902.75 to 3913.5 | -1.2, 13.2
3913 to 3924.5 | -1.2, 13.4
